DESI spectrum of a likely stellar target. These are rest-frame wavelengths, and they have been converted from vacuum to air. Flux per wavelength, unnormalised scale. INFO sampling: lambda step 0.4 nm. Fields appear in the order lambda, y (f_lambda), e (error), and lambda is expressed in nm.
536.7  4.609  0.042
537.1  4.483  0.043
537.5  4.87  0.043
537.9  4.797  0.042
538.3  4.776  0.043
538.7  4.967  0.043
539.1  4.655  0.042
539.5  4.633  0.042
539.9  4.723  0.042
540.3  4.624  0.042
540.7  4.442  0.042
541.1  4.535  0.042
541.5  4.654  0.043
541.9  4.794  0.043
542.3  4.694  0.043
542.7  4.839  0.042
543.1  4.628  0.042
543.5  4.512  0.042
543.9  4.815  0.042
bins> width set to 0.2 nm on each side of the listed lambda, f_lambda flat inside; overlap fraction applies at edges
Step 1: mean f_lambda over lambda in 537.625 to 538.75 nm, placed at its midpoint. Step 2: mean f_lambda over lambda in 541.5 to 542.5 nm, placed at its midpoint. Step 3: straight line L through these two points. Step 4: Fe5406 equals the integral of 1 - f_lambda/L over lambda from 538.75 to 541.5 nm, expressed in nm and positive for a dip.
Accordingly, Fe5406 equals 0.088 nm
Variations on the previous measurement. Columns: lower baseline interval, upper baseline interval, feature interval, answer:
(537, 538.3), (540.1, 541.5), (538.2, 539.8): -0.032 nm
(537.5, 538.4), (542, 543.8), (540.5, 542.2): 0.040 nm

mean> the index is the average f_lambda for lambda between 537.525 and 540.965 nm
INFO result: 4.71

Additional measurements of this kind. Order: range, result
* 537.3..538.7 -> 4.84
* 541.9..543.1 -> 4.75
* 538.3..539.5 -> 4.78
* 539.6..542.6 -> 4.64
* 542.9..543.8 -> 4.6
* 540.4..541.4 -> 4.52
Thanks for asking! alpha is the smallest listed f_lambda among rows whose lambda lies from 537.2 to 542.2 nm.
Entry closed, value 4.442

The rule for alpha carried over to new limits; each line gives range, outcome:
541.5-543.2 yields 4.628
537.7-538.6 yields 4.776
